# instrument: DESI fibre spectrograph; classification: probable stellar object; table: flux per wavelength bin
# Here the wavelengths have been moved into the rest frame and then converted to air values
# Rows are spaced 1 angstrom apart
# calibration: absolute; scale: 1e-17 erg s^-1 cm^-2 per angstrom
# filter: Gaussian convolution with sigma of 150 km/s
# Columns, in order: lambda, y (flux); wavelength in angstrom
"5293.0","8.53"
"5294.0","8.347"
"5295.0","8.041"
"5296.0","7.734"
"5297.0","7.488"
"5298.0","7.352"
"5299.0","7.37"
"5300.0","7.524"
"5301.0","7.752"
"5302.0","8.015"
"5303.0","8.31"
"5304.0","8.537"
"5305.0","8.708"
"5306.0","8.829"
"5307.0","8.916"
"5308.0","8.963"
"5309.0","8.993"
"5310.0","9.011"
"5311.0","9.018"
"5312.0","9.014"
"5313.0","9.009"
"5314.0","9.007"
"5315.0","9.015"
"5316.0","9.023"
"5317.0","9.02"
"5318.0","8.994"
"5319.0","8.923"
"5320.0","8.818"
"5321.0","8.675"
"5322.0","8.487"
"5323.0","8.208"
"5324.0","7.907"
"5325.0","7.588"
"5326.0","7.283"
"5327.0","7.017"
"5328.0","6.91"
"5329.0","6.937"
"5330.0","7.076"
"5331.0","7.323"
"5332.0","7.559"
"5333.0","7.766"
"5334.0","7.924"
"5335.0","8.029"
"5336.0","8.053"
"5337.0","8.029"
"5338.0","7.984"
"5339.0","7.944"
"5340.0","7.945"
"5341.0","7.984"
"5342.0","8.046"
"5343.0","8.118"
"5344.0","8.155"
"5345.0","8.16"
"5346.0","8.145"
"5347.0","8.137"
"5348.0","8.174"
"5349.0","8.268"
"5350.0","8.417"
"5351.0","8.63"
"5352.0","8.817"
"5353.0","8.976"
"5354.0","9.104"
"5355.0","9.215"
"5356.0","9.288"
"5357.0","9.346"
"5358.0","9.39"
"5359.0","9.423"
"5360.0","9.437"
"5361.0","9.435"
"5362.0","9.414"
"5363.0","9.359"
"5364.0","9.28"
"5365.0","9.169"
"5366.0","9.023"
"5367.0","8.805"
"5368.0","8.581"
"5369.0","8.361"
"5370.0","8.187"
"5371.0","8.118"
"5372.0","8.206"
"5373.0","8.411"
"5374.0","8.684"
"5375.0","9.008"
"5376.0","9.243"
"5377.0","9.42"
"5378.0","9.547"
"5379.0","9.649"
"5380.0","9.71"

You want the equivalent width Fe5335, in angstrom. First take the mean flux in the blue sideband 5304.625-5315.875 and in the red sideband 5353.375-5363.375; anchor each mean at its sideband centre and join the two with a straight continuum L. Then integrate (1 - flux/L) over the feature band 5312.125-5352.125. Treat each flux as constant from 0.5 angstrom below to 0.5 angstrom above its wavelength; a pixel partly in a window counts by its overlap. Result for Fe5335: 4.33 angstrom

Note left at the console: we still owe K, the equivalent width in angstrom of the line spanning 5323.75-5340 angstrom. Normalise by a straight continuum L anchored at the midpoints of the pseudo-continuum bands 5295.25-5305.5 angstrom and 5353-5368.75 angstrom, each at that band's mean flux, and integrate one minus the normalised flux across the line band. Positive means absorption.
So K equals 1.9 angstrom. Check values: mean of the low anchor 7.88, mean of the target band 7.59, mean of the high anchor 9.2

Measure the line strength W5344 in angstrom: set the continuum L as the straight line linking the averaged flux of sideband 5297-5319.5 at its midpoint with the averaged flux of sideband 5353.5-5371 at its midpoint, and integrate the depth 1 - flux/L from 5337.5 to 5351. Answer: 1.18 angstrom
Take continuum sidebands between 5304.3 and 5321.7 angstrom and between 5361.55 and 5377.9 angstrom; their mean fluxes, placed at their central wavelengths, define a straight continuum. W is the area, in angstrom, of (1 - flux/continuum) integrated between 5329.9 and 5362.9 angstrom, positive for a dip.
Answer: 1.6 angstrom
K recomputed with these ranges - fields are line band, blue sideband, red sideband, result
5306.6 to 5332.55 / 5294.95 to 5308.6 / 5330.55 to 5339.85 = -1.1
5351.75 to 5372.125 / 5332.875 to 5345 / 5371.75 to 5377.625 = -1.1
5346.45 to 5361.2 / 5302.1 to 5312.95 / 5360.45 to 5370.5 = 0.0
